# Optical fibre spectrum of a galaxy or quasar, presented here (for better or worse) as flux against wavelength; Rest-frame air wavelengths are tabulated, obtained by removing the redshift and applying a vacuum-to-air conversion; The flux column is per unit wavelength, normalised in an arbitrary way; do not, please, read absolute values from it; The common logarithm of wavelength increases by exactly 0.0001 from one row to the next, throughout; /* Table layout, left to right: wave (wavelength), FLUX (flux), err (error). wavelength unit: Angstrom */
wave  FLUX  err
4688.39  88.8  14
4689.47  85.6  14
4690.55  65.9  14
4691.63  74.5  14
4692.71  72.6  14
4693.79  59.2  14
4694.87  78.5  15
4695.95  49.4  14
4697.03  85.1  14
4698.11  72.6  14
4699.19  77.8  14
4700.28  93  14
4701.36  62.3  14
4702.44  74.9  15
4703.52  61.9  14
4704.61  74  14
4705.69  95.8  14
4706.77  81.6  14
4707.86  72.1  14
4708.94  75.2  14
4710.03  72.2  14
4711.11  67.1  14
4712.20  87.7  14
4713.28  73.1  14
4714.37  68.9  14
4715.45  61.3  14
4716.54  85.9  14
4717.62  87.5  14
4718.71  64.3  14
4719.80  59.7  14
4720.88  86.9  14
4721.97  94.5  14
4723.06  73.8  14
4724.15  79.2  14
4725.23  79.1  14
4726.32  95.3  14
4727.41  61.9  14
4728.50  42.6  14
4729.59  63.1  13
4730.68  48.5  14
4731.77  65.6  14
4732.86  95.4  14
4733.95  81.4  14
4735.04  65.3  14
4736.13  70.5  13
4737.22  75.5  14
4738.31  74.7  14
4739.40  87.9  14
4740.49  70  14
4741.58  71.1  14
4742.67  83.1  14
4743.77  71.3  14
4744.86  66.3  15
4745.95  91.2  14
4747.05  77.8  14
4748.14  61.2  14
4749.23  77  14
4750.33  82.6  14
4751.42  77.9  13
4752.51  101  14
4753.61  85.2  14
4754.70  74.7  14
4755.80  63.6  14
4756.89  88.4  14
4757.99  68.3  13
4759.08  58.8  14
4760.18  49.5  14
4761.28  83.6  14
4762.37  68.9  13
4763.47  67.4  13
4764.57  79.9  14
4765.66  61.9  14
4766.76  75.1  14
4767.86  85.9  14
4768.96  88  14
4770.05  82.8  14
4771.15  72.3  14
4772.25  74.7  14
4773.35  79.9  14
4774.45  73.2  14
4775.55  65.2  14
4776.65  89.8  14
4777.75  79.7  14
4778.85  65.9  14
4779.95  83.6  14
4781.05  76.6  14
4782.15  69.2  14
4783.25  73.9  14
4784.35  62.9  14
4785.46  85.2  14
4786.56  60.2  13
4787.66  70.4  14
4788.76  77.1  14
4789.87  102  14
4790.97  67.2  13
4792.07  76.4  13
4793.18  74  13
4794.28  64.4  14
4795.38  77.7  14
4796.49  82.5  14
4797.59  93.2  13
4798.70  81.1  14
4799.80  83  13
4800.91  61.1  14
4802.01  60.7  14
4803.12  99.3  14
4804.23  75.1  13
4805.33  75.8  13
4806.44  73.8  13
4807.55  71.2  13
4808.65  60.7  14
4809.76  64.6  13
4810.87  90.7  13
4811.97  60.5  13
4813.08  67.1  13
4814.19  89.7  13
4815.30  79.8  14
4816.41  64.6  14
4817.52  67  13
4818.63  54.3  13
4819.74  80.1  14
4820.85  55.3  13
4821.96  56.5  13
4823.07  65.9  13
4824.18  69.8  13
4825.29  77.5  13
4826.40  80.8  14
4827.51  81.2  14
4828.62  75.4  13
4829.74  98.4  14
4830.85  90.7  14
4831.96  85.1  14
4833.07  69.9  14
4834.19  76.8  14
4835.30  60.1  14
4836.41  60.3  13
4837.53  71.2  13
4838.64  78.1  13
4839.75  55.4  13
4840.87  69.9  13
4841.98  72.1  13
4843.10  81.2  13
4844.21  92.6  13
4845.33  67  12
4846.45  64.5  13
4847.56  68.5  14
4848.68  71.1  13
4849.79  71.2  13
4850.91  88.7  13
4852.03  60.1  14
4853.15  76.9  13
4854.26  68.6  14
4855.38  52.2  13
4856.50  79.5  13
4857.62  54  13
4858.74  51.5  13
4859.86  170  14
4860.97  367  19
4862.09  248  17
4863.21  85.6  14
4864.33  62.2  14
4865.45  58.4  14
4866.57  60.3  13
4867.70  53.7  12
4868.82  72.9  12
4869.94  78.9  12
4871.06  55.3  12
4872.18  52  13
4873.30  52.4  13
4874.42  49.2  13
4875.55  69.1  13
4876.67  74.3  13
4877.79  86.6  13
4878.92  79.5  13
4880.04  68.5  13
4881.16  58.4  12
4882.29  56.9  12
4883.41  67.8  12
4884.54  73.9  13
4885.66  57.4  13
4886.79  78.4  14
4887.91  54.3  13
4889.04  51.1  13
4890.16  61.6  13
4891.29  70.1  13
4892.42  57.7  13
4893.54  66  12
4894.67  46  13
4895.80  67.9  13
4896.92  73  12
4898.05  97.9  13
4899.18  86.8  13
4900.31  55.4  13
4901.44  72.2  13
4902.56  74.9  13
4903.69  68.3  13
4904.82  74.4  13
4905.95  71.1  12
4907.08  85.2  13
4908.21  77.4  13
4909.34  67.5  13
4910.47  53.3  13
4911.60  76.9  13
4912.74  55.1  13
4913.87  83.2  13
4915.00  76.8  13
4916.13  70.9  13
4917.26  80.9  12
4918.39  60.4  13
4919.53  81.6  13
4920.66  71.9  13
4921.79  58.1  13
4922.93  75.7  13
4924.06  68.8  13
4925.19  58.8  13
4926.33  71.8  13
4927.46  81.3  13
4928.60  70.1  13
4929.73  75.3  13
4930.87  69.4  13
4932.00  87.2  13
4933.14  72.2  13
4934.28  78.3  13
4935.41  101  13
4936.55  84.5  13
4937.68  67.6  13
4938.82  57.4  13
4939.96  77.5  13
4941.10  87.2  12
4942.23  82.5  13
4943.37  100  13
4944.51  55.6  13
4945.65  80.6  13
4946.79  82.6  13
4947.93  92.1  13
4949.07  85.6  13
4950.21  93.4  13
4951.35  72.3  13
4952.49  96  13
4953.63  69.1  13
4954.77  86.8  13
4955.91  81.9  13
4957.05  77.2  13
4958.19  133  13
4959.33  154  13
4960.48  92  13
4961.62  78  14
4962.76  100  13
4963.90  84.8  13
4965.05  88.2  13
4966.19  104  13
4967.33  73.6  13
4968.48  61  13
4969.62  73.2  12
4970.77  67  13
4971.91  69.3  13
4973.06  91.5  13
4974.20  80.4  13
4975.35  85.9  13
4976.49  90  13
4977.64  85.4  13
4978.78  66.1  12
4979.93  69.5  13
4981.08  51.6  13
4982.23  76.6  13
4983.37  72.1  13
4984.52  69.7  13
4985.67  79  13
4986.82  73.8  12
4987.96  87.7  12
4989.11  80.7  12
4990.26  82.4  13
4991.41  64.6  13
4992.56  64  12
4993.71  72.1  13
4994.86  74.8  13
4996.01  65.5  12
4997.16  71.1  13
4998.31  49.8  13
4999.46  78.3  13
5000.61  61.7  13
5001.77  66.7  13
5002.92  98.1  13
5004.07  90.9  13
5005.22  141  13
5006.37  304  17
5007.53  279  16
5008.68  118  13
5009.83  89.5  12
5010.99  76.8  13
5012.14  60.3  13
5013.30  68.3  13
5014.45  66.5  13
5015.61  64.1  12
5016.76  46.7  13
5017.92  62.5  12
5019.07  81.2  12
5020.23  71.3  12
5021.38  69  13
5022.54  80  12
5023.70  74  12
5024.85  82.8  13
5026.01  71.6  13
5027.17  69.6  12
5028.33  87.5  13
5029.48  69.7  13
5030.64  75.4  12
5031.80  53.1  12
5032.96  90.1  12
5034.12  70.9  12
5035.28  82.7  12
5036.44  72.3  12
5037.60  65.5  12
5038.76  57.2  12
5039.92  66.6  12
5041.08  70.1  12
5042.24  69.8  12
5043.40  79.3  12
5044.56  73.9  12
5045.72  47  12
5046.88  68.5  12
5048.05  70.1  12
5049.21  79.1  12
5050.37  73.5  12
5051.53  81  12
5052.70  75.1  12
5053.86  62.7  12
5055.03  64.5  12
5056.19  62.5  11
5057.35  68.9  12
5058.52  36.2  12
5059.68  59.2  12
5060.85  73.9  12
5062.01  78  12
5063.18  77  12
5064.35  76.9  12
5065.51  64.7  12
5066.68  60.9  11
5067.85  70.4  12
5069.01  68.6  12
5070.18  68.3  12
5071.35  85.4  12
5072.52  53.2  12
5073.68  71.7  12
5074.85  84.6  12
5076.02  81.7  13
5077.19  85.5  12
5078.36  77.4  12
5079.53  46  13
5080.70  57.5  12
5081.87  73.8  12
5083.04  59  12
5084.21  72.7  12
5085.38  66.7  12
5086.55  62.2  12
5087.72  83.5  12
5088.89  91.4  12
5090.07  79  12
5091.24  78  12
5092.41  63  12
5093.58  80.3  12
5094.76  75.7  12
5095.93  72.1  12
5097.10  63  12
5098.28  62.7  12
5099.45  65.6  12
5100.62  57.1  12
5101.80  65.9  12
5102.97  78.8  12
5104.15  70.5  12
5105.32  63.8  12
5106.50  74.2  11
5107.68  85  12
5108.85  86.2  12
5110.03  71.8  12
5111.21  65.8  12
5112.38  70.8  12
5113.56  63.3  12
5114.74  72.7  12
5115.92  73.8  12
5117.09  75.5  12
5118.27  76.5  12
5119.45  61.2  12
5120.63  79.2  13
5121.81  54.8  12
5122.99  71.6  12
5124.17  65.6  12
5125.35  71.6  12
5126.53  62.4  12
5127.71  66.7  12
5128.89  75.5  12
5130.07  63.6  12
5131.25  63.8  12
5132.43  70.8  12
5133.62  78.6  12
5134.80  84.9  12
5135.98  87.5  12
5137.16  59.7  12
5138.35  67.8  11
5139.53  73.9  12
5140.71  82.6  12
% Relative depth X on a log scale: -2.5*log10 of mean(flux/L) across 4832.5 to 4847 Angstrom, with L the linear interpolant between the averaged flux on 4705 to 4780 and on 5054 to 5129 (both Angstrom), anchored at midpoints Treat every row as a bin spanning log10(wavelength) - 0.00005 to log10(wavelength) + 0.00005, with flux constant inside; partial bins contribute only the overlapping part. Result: 0.045 mag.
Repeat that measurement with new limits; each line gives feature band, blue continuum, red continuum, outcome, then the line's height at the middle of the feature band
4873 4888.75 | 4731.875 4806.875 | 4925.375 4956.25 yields 0.185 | 78.4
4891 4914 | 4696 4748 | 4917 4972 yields 0.140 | 79.9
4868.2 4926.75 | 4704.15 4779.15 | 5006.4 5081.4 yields 0.108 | 75.5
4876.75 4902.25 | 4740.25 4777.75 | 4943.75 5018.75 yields 0.207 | 82.1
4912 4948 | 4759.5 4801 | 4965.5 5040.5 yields 0.062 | 79.7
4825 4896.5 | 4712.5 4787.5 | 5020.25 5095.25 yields -0.061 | 73.3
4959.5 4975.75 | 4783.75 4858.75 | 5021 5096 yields -0.168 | 71.8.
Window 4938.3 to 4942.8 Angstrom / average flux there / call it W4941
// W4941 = 76.4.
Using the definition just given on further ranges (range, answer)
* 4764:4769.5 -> 78.1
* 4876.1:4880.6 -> 77.3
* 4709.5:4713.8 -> 75.1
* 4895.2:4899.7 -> 81.1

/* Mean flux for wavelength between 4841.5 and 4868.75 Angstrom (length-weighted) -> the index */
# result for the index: 92.4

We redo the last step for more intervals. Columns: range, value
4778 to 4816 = 75.2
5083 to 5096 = 74.3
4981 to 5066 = 78.7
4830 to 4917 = 76.3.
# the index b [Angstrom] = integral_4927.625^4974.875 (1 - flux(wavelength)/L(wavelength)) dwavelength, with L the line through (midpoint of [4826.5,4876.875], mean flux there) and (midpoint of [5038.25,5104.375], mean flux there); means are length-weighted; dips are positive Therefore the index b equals -4.4 Angstrom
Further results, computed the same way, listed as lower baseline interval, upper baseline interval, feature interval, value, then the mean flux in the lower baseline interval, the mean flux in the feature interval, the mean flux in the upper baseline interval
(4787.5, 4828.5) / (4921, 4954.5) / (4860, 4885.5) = -4.3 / 73.9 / 88.6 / 77.7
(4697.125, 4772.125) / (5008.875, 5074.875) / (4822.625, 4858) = 0.2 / 75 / 73.1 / 70.3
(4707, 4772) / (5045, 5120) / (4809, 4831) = 0.2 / 74.6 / 73.1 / 70.2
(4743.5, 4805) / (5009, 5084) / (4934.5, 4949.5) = -1.8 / 75.8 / 81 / 70.2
